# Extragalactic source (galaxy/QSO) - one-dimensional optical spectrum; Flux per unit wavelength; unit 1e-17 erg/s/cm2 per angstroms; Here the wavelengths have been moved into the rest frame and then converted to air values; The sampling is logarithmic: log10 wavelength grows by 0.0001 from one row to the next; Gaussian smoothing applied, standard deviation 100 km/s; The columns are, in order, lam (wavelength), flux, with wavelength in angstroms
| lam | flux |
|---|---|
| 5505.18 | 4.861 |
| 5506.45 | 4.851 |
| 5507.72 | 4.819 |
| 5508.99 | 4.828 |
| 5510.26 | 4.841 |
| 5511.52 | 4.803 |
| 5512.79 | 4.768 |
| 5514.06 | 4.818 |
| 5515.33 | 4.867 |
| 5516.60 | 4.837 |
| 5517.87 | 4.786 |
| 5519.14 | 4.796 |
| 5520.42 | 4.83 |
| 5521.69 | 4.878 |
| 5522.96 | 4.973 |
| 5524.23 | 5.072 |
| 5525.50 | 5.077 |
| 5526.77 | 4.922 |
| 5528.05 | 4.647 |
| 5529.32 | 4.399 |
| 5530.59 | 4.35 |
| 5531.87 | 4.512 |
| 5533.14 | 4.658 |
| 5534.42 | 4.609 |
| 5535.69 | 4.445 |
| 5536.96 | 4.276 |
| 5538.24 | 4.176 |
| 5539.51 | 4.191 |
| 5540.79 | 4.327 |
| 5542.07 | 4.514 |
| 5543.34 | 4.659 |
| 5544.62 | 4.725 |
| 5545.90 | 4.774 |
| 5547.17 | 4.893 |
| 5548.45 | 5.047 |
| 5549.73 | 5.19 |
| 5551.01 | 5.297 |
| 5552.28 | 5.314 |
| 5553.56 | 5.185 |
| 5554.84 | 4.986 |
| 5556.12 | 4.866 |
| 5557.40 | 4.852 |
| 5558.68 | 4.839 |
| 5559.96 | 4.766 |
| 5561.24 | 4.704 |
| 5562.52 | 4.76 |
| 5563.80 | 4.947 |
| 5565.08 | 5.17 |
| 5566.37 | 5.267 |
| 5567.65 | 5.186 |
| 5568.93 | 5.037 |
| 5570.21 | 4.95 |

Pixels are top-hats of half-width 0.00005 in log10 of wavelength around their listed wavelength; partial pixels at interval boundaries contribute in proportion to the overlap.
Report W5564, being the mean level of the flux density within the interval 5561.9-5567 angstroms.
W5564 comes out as 5.03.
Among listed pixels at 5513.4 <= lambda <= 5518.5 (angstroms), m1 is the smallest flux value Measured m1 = 4.786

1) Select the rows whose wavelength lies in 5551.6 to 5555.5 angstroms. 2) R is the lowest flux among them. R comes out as 4.986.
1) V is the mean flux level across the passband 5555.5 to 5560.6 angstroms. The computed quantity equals 4.83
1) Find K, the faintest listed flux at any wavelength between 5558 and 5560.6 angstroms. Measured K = 4.766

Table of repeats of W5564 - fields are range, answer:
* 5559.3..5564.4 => 4.8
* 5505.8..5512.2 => 4.83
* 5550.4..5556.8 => 5.13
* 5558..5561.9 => 4.77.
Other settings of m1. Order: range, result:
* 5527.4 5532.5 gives 4.35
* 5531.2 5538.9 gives 4.176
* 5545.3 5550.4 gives 4.774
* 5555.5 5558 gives 4.852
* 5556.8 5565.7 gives 4.704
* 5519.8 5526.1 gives 4.83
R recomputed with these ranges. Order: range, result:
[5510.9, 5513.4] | 4.768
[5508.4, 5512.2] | 4.803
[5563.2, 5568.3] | 4.947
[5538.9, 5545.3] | 4.191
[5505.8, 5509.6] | 4.819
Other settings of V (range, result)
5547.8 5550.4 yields 5.11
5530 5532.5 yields 4.42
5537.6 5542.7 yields 4.3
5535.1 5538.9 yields 4.3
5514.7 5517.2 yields 4.85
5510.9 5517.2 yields 4.82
